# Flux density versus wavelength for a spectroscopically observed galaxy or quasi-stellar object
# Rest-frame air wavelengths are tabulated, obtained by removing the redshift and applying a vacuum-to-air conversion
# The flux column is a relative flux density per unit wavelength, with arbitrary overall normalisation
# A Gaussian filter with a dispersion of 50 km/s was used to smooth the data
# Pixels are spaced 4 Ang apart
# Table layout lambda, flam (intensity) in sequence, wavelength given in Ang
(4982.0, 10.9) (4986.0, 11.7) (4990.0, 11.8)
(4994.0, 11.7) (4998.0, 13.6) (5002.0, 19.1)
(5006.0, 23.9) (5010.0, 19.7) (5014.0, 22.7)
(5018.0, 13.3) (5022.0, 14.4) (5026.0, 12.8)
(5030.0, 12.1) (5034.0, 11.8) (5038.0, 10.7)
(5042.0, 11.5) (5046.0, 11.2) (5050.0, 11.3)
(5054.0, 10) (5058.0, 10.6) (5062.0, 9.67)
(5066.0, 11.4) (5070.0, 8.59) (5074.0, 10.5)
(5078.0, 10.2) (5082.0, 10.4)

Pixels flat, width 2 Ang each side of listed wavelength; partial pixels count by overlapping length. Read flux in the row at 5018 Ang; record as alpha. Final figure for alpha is 13.3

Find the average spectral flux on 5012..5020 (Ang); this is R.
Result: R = 18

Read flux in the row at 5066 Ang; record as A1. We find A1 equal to 11.4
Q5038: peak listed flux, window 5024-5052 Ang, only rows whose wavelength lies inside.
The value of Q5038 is 12.8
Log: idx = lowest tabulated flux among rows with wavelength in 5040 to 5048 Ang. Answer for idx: 11.2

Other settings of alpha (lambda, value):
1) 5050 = 11.3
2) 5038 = 10.7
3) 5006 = 23.9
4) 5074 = 10.5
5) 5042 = 11.5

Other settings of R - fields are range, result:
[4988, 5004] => 14.1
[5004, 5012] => 21.8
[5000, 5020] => 19.7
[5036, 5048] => 11.1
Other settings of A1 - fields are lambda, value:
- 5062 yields 9.67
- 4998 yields 13.6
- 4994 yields 11.7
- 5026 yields 12.8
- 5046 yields 11.2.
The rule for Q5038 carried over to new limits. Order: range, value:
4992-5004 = 19.1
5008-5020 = 22.7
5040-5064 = 11.5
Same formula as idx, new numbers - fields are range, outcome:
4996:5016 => 13.6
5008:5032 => 12.1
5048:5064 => 9.67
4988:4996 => 11.7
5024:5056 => 10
